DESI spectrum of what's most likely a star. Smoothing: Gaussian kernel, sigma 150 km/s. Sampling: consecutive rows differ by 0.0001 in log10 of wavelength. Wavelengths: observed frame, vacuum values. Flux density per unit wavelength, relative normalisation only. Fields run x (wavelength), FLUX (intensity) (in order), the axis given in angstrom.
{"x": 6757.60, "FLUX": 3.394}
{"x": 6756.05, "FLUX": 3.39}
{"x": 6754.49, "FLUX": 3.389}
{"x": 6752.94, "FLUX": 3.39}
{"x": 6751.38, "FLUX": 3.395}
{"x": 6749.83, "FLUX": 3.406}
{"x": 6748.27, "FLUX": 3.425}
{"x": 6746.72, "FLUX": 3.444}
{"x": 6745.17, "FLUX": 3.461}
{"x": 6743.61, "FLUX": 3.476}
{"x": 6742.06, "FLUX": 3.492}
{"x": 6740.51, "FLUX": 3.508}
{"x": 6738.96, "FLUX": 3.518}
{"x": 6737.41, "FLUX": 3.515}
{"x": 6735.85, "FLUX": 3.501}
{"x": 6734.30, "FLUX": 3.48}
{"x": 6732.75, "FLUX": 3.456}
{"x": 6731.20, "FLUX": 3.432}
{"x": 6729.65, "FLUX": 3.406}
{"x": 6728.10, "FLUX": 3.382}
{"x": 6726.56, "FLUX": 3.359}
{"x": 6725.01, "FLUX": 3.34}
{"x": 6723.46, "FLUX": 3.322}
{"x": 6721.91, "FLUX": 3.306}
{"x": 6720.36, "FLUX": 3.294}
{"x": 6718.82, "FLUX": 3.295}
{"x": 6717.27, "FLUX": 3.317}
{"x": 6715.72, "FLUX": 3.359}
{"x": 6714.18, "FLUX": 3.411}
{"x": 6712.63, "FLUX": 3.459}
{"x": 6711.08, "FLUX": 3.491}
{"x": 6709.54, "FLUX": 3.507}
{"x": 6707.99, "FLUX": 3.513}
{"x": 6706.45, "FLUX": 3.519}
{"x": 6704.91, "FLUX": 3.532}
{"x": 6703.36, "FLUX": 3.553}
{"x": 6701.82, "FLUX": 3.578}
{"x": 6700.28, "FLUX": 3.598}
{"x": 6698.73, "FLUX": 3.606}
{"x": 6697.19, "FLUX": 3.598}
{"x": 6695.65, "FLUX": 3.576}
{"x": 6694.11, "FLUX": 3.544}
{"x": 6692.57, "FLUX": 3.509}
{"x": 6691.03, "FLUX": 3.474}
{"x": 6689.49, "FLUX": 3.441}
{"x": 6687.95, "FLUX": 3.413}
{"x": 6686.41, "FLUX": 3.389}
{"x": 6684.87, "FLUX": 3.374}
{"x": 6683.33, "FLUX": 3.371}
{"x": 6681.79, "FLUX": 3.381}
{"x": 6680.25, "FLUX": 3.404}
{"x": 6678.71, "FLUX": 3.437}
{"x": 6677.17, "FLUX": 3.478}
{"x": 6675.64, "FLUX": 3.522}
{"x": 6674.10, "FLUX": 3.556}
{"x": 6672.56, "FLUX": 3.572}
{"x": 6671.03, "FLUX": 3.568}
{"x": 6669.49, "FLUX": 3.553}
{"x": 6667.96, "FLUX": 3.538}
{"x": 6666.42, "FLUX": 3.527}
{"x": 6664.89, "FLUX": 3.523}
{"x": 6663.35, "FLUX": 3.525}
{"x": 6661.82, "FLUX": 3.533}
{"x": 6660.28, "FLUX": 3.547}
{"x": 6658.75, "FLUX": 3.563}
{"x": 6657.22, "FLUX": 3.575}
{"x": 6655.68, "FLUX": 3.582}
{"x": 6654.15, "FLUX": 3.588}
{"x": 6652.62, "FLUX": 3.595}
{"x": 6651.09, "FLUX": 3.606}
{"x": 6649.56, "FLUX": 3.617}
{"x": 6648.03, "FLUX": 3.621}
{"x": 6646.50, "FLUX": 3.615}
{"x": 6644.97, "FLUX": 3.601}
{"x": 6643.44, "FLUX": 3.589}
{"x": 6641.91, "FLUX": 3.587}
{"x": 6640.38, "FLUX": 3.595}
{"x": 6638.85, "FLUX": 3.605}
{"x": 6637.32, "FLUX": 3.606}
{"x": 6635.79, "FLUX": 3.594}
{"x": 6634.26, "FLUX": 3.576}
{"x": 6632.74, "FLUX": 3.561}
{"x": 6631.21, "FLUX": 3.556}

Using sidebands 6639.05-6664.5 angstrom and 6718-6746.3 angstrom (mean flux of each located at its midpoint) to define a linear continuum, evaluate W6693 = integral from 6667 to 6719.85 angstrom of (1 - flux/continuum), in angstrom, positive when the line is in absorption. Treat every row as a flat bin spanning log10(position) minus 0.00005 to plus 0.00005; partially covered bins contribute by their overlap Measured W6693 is 0.2 angstrom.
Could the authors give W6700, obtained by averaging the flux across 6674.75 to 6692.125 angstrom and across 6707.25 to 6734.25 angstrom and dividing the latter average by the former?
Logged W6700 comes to 0.99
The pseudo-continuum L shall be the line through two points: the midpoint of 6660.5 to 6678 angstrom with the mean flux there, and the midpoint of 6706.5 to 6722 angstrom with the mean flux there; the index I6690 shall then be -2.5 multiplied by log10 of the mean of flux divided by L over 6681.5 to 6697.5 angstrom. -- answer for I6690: 0.01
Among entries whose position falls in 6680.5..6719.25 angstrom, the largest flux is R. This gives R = 3.606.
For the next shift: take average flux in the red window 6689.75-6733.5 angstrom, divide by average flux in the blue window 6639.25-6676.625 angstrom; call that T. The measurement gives 1.0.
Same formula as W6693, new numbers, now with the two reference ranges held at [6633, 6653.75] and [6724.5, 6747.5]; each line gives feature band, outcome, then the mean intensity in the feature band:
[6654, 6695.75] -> 0.6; 3.5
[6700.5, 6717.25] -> 0.0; 3.49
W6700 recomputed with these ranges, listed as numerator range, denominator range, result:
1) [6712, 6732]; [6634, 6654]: 0.93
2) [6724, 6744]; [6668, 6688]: 1.00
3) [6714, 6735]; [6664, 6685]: 0.97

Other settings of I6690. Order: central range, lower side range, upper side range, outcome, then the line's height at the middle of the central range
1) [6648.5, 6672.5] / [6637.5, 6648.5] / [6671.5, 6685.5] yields -0.011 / 3.53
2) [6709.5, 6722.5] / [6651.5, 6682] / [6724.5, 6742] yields 0.030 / 3.47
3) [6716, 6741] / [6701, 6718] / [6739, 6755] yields 0.019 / 3.46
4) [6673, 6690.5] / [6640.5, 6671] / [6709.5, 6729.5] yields 0.017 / 3.49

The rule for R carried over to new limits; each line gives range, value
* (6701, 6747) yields 3.578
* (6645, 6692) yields 3.621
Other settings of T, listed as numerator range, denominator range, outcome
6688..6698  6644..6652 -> 0.97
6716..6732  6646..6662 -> 0.93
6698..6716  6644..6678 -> 0.99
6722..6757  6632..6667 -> 0.96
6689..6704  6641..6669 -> 0.99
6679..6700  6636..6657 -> 0.96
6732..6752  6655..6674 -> 0.98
